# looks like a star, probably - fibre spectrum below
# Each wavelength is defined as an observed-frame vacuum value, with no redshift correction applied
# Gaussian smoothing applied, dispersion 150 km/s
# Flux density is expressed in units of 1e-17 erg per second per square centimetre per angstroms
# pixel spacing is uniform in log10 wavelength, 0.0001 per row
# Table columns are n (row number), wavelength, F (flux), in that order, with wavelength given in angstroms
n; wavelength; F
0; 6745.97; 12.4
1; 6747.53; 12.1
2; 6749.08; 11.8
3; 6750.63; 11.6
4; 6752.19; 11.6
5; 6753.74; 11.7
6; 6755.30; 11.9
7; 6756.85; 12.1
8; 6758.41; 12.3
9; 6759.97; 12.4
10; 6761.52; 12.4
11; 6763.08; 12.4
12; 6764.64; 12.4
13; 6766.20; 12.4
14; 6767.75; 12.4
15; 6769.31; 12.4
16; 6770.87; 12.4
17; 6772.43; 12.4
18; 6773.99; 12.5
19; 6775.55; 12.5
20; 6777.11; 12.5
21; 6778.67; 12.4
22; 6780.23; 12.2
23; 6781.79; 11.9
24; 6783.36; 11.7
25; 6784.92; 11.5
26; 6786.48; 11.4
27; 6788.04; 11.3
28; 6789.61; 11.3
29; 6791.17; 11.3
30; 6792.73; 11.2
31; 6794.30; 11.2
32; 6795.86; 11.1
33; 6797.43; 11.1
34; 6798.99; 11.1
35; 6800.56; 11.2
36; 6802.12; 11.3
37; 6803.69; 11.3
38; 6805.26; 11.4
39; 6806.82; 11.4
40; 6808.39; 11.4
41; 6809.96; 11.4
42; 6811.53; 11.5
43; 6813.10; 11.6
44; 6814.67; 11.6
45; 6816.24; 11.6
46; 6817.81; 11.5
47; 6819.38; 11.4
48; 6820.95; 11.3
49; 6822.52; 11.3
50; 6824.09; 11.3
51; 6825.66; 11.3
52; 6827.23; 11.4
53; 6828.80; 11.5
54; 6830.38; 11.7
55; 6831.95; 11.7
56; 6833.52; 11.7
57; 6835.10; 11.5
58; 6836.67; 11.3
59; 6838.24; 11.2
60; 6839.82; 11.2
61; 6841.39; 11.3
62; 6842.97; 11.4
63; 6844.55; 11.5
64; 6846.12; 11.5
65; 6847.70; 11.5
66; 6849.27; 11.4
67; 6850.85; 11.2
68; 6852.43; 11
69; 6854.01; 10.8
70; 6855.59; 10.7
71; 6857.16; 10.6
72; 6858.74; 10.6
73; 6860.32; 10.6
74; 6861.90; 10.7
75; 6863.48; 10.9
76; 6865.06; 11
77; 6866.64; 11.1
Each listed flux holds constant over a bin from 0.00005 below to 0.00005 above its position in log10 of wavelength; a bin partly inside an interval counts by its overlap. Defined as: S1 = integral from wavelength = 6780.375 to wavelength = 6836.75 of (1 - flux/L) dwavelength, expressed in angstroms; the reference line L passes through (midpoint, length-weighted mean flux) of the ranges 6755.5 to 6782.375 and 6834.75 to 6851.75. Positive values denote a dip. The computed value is 1.9 angstroms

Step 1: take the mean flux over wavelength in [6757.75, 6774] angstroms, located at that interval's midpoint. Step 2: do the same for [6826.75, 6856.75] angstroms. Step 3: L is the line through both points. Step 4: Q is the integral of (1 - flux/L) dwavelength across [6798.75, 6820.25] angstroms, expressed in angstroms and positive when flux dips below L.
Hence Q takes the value 0.7 angstroms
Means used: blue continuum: 12.4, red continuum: 11.3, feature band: 11.4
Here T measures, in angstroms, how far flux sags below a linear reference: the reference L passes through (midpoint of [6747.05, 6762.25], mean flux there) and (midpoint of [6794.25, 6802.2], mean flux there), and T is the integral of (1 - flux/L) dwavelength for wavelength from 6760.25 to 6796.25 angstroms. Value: -1.4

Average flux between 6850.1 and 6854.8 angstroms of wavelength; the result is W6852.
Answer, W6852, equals 11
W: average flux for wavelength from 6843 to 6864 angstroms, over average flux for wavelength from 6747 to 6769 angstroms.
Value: 0.9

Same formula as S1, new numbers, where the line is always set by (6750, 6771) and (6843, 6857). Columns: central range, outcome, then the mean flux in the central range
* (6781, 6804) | 1.0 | 11.3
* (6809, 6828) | 0.2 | 11.4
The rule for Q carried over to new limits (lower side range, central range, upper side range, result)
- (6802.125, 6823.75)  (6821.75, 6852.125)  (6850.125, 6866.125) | -0.8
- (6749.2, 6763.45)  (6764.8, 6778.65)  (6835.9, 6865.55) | -0.7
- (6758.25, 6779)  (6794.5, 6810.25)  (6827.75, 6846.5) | 0.9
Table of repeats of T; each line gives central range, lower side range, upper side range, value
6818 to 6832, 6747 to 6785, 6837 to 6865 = 0.0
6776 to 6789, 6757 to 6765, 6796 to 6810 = -0.1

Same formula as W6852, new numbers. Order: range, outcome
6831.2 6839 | 11.5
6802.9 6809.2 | 11.4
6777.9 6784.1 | 12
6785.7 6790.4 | 11.3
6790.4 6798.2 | 11.2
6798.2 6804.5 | 11.2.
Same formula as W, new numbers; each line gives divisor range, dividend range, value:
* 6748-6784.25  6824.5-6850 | 0.94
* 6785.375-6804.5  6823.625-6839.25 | 1.02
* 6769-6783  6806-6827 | 0.93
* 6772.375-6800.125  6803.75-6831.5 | 0.98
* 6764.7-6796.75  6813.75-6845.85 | 0.96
